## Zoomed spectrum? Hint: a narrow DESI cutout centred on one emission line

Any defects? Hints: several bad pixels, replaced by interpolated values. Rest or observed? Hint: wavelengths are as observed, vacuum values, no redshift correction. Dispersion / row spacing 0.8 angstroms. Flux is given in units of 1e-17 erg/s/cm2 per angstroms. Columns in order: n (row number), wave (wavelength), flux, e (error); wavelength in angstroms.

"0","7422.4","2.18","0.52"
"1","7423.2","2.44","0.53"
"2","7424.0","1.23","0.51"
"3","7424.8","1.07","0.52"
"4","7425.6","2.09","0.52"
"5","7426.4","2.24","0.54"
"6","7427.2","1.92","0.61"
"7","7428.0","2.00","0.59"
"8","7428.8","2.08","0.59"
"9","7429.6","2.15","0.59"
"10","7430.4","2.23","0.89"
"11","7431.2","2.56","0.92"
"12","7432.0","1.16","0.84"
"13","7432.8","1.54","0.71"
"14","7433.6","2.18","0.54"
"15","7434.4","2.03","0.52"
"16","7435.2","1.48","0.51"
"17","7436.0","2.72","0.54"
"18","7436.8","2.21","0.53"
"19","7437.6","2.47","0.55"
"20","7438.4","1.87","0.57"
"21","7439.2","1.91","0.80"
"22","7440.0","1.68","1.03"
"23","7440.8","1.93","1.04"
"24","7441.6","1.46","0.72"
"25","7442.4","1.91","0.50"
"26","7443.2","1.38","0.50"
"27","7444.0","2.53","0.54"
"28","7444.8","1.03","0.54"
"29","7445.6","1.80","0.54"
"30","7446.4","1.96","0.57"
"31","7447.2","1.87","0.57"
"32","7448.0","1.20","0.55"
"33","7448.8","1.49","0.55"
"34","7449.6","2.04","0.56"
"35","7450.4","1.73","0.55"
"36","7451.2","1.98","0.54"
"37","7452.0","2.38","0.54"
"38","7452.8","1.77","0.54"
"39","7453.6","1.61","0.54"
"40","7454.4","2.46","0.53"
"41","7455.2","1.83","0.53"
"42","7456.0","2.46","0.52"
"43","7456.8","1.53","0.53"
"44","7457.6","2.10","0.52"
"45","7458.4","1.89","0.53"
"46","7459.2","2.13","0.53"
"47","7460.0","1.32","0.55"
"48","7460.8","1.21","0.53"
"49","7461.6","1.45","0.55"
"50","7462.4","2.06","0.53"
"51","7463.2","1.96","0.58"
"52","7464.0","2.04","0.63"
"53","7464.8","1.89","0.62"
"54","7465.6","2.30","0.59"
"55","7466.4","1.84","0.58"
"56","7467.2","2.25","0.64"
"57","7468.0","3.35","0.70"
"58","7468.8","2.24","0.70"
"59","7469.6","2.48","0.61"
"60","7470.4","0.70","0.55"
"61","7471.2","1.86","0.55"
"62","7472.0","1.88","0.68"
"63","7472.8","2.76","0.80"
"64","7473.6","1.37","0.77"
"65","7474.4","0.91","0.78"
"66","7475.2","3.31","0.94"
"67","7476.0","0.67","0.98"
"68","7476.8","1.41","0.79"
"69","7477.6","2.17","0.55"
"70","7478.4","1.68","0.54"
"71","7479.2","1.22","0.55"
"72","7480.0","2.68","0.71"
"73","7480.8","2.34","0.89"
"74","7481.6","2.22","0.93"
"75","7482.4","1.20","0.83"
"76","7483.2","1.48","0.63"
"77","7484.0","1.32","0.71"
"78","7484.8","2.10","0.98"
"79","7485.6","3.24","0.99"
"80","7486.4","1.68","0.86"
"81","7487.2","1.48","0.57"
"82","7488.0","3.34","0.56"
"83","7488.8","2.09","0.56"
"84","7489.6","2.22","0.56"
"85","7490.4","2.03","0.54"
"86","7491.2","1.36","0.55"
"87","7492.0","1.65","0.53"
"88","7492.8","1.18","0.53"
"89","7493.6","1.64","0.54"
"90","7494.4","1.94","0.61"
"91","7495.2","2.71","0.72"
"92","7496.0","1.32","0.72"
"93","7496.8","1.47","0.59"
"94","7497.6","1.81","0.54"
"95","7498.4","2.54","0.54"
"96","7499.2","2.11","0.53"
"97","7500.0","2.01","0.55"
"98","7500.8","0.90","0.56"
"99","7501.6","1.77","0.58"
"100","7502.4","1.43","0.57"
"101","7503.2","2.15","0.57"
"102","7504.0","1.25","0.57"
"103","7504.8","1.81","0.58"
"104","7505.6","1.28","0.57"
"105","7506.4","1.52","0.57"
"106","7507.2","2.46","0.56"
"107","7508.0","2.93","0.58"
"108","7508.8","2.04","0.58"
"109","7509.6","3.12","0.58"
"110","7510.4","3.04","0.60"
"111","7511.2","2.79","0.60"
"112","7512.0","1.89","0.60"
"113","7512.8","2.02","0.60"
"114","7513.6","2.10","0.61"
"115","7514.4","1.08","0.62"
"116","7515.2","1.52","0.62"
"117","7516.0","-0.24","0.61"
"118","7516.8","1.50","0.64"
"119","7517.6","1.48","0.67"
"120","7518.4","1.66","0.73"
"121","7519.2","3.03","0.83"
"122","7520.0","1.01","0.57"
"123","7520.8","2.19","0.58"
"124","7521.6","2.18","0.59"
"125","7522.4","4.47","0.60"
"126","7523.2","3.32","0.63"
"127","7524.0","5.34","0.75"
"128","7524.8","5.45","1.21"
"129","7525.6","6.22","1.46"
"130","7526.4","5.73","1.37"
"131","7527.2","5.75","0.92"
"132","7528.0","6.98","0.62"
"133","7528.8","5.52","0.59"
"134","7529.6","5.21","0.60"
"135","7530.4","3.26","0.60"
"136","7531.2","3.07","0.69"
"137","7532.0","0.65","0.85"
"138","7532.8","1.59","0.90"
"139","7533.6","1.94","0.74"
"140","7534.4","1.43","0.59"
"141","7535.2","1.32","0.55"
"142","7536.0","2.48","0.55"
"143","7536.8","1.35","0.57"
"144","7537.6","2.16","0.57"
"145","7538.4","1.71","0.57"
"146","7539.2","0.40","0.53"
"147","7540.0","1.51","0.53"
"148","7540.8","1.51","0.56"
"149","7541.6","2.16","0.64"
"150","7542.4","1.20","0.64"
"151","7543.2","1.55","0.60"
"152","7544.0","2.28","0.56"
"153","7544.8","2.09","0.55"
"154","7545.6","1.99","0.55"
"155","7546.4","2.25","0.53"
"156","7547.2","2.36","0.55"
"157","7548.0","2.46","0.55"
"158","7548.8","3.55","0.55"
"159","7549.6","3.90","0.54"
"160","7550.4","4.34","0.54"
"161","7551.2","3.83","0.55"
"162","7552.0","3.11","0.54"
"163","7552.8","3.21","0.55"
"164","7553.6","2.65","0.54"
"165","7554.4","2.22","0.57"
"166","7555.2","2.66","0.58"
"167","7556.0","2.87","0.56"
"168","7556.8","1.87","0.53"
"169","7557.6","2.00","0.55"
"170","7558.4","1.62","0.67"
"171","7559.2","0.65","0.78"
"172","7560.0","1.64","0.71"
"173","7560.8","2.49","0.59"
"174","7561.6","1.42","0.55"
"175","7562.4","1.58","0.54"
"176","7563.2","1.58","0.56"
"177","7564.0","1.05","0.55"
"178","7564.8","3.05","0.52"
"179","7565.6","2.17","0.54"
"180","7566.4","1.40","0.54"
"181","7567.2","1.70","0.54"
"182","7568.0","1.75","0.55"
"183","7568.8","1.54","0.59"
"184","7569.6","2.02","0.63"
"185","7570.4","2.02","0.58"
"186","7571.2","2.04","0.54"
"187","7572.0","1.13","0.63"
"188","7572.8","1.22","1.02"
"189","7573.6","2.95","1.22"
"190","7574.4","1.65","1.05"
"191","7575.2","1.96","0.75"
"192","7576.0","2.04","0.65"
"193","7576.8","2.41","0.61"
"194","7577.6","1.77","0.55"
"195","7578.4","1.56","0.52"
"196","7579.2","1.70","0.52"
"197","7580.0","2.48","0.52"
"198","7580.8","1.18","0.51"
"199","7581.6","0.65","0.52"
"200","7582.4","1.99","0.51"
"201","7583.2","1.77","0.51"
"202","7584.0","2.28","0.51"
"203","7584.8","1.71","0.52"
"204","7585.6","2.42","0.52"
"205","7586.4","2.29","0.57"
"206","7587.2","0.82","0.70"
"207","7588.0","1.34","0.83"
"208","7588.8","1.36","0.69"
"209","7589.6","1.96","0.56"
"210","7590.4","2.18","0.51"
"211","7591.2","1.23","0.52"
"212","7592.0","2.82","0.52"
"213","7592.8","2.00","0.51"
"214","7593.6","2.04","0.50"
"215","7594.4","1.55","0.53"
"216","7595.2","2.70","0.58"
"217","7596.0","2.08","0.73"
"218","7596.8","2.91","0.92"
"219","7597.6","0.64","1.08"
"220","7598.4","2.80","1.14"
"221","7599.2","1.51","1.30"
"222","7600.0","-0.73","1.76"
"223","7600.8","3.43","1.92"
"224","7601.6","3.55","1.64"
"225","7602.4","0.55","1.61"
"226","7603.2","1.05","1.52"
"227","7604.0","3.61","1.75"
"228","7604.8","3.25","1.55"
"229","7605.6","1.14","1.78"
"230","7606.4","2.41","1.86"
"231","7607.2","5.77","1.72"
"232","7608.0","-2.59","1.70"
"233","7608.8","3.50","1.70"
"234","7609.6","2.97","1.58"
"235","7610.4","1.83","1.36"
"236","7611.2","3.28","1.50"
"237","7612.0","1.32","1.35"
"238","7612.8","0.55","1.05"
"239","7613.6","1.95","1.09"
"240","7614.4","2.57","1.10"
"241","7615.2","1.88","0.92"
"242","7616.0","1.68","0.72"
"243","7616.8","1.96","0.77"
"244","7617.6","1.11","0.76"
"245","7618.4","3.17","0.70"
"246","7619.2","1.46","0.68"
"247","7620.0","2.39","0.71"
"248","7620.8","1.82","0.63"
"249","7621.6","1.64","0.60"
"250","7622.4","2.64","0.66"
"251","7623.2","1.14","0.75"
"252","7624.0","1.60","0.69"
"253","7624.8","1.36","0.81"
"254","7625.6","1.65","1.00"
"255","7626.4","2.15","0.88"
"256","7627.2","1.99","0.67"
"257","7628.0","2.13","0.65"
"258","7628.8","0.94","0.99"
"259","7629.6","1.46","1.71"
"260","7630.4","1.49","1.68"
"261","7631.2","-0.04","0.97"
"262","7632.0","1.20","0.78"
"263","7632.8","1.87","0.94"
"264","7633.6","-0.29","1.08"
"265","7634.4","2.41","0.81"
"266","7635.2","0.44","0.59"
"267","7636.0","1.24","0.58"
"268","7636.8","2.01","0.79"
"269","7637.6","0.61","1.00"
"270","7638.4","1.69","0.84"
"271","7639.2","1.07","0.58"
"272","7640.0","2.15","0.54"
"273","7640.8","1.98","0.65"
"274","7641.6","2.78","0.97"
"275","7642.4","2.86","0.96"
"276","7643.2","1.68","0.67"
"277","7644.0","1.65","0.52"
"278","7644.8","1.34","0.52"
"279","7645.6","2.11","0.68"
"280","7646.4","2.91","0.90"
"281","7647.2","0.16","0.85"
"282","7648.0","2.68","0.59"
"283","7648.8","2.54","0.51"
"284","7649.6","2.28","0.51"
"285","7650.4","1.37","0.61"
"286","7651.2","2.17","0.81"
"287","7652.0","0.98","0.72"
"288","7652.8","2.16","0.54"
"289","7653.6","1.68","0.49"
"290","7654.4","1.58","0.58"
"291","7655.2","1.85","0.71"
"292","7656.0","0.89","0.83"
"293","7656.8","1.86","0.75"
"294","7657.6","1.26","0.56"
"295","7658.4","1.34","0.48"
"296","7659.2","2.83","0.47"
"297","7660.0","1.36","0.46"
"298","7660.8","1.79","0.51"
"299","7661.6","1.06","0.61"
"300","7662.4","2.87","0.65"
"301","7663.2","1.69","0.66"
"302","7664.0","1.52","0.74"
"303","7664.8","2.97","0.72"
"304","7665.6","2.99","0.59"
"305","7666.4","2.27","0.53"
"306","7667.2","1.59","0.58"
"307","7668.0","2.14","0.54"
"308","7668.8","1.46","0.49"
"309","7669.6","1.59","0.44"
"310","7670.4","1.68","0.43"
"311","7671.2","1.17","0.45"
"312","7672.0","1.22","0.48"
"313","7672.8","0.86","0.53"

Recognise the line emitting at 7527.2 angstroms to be H-alpha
